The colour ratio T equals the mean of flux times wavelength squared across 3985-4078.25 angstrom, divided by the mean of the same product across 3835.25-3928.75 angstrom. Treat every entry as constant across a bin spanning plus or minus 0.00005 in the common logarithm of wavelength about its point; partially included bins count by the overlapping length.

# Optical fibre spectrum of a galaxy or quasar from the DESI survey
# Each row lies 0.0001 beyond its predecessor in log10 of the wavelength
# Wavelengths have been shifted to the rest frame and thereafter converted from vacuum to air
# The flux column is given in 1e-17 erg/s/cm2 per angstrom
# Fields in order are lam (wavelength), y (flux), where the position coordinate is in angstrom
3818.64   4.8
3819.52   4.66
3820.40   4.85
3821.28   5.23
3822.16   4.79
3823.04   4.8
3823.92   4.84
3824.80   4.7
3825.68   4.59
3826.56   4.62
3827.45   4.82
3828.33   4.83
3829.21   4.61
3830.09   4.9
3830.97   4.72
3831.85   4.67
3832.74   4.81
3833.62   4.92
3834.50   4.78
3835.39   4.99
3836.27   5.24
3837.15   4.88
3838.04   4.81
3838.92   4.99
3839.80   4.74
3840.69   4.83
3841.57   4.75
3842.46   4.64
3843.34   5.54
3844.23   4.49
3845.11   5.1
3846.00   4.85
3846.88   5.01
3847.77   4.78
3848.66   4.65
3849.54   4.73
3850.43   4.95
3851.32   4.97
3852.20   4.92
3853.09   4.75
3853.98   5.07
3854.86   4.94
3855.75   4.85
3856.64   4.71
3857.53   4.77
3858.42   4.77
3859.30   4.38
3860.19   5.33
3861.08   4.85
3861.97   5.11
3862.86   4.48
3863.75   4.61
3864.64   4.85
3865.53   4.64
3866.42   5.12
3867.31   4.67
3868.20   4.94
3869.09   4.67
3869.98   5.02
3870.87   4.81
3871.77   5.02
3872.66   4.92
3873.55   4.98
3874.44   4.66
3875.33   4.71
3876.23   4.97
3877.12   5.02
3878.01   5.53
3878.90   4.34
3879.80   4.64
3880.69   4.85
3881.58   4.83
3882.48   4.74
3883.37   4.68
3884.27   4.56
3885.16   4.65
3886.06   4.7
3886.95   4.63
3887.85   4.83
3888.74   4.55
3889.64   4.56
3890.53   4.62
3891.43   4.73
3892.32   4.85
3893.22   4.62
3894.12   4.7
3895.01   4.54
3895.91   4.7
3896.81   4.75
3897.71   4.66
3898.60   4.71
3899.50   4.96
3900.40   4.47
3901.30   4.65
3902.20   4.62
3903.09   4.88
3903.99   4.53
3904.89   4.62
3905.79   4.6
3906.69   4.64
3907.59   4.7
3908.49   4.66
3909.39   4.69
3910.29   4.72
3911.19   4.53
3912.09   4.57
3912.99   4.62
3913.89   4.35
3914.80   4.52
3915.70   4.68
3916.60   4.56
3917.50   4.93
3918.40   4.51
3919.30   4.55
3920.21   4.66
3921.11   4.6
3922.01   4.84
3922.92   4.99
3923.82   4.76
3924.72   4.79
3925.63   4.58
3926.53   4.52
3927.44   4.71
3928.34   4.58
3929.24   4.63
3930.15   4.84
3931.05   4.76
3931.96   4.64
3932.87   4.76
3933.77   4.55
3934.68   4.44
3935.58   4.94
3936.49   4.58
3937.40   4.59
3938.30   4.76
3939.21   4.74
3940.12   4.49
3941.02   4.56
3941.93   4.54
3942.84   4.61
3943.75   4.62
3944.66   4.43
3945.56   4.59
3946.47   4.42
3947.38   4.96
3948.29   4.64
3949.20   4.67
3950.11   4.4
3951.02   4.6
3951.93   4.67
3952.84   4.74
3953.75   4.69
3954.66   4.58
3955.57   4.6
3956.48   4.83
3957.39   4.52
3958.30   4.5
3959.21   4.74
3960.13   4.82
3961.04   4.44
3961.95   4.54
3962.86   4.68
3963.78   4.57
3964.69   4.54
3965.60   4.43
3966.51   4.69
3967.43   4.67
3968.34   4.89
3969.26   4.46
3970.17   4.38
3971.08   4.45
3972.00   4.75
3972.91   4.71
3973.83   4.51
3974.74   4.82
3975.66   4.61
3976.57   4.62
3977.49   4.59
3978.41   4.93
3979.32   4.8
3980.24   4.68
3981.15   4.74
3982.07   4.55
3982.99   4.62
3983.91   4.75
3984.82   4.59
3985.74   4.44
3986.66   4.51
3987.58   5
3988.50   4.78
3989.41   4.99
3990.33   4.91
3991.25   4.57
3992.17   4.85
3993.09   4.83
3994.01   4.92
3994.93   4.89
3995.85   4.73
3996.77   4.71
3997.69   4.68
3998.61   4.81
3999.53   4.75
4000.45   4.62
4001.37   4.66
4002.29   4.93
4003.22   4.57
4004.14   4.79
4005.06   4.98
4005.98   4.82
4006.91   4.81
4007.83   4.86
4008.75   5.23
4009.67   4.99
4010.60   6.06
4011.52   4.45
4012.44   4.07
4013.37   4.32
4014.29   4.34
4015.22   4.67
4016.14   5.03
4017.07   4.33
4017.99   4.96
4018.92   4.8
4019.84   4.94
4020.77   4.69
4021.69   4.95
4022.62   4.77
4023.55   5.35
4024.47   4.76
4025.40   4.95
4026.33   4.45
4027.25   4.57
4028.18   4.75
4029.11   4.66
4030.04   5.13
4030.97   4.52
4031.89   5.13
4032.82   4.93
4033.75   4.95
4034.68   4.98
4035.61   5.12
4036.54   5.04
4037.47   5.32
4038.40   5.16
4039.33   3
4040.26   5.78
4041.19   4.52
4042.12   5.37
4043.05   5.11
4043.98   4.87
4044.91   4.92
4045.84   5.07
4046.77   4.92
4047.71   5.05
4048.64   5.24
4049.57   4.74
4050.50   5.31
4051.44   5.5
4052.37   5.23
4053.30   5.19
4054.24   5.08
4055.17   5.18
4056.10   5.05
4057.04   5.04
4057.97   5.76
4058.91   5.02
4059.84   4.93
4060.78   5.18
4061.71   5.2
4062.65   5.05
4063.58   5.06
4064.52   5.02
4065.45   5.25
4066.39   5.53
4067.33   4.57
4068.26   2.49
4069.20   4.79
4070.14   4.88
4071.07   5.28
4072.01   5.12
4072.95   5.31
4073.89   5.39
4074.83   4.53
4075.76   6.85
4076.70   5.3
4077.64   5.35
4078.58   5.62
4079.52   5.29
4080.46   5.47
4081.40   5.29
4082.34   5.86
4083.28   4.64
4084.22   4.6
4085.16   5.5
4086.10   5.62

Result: 1.12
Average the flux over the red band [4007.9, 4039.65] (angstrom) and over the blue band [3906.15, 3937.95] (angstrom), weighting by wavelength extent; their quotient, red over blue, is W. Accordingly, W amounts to 1.03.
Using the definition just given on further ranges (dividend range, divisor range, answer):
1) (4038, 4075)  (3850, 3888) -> 1.04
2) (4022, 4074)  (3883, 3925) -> 1.07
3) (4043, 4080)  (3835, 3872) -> 1.05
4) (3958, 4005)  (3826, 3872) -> 0.97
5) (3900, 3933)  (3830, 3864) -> 0.96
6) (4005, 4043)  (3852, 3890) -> 1.01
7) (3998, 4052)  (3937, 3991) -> 1.05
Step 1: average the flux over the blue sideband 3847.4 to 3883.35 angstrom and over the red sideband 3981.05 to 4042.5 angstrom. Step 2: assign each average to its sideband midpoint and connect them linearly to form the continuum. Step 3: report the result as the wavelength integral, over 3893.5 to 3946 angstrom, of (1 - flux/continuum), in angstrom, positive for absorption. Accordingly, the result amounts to 1.9 angstrom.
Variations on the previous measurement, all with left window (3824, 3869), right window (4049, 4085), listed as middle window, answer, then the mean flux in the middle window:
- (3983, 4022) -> 2.1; 4.77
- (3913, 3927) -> 0.8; 4.65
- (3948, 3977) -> 2.2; 4.62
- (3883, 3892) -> 0.4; 4.65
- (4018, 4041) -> 1.0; 4.86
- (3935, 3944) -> 0.6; 4.64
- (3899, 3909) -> 0.5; 4.67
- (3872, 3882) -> 0.0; 4.87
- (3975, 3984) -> 0.6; 4.69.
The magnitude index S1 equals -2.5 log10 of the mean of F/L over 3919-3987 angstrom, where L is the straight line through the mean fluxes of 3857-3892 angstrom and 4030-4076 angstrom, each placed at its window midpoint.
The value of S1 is 0.06 mag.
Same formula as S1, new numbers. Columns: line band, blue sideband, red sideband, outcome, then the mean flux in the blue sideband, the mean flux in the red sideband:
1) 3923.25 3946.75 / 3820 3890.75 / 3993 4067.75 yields 0.053 mag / 4.82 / 4.92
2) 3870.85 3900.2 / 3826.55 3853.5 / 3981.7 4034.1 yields 0.018 mag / 4.85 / 4.78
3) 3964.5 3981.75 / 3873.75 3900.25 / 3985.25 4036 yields 0.031 mag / 4.73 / 4.8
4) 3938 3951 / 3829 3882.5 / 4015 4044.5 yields 0.059 mag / 4.85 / 4.86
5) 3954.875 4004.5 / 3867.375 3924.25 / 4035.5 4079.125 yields 0.049 mag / 4.72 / 5.07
